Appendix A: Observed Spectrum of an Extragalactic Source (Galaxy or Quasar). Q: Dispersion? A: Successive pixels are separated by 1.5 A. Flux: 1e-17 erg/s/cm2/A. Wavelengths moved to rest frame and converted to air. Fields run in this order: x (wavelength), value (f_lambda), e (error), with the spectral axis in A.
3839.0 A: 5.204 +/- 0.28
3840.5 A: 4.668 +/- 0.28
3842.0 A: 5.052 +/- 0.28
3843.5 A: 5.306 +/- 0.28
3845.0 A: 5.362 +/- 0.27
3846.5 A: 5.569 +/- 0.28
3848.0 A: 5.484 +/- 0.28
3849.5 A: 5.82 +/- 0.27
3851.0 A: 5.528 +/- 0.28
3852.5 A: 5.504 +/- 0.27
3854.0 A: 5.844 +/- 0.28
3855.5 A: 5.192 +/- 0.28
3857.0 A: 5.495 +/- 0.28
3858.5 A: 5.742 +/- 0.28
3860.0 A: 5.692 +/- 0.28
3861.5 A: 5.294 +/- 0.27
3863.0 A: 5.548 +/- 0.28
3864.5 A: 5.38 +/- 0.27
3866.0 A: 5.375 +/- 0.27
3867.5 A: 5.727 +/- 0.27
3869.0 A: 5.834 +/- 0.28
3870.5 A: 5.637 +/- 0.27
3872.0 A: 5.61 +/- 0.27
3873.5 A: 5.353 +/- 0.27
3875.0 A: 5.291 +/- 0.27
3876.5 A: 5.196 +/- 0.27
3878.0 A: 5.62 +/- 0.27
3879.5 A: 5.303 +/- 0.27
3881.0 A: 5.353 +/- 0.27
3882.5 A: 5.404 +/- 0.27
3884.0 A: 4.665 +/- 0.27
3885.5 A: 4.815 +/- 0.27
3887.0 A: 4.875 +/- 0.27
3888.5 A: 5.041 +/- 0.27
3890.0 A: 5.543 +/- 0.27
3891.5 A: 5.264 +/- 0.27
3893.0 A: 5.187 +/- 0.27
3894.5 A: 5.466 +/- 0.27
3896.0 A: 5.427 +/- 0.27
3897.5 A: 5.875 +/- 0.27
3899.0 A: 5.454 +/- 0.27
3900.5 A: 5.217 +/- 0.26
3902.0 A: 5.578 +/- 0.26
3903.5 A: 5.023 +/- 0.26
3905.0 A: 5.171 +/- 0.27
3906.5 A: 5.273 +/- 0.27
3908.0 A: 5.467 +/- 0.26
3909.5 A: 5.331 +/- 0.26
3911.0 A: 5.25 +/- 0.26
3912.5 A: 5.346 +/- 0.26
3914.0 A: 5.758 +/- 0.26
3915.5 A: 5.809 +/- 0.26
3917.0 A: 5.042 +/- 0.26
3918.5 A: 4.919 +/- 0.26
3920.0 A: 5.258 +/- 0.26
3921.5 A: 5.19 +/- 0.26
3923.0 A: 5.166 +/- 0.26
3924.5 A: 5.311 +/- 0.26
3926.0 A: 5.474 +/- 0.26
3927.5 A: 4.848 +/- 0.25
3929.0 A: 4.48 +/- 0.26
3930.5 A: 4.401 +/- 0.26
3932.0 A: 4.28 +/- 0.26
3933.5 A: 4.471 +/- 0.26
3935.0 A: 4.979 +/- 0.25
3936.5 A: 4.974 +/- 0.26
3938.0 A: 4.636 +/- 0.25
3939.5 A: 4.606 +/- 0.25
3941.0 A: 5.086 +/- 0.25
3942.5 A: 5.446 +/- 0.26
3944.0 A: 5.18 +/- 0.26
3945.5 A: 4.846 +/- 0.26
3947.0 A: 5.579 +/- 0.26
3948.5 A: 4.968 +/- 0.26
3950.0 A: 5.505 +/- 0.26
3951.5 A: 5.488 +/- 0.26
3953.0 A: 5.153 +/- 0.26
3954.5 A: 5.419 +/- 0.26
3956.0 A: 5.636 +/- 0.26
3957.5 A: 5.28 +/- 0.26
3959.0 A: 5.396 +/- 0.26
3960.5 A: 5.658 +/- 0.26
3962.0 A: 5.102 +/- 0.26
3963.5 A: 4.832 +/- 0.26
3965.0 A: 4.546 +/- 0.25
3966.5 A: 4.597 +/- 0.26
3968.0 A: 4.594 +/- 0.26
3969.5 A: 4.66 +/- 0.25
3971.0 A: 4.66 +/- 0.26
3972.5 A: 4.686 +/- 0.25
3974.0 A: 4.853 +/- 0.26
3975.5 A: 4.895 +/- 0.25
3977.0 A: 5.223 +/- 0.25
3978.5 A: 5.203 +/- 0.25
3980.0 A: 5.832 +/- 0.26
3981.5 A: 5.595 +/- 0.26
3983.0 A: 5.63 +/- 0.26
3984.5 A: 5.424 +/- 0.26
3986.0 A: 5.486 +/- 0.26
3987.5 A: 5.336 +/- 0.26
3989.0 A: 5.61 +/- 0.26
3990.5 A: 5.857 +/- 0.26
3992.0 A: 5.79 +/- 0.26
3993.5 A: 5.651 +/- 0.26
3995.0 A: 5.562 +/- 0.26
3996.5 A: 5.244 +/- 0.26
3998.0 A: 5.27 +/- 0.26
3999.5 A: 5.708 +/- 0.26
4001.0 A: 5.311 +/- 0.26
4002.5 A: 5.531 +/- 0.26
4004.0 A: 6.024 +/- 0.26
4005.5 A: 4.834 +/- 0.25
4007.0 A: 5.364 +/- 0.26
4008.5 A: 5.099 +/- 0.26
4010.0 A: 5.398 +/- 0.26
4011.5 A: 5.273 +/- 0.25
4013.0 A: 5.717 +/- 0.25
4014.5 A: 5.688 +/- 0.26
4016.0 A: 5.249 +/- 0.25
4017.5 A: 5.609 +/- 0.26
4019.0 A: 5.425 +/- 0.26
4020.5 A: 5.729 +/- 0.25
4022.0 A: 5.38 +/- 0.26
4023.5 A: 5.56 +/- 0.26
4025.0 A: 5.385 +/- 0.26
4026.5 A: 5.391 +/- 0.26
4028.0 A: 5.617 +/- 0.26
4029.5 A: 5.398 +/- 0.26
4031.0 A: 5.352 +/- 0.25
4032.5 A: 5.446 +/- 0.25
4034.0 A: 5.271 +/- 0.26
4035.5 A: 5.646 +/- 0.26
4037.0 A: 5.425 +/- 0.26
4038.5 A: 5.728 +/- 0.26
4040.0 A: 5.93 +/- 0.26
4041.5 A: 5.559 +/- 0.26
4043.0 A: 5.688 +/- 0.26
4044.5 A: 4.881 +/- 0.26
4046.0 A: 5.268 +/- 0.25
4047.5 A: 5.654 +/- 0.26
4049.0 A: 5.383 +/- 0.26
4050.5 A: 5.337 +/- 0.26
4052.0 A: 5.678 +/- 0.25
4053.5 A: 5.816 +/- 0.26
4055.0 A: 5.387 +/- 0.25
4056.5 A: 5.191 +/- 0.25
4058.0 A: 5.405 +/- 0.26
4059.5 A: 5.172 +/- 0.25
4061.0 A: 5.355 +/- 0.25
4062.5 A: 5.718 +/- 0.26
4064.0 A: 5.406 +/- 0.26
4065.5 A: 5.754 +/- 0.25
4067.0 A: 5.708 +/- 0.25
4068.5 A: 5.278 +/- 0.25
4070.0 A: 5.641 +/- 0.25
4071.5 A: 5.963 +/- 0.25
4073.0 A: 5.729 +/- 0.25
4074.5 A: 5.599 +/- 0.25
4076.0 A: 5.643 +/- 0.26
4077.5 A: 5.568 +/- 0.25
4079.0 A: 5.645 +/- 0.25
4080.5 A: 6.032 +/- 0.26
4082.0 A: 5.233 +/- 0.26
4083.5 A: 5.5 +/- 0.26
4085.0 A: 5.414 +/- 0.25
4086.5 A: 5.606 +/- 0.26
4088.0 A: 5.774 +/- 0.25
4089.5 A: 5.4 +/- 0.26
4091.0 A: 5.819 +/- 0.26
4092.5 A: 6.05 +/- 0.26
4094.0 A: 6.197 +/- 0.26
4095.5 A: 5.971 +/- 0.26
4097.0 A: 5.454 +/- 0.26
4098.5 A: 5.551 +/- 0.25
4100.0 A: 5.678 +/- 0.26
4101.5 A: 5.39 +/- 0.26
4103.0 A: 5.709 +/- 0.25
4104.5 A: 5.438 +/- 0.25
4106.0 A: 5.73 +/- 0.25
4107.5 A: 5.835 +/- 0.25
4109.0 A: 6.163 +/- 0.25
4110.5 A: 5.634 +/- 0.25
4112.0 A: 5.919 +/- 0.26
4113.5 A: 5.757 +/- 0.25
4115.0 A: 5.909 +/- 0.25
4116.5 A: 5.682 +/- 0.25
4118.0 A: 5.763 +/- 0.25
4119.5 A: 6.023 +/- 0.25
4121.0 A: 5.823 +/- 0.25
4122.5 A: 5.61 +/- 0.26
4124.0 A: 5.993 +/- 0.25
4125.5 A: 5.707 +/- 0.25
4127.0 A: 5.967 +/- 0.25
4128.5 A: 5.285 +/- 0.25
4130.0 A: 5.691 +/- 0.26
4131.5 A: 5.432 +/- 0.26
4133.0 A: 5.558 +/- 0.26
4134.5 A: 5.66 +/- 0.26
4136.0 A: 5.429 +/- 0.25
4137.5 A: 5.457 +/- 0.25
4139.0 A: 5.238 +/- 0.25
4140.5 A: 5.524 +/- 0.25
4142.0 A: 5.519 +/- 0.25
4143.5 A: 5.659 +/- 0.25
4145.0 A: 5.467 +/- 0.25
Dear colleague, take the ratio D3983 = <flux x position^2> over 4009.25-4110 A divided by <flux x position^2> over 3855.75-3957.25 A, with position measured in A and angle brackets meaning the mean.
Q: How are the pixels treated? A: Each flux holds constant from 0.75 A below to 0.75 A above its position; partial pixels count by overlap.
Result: 1.14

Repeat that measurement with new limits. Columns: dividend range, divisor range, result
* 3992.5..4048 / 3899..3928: 1.09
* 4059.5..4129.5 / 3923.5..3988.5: 1.20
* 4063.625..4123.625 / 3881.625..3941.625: 1.22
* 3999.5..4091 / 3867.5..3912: 1.12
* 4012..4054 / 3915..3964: 1.13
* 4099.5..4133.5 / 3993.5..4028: 1.11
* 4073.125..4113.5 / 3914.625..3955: 1.22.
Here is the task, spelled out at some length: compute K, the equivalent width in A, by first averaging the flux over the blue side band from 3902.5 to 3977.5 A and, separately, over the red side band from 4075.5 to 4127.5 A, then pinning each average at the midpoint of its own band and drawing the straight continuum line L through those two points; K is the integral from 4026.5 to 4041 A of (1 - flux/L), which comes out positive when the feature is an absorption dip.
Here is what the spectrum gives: -0.2 A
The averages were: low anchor 5.08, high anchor 5.73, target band 5.53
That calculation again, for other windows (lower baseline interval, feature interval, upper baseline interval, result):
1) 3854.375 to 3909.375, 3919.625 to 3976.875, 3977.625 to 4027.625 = 4.6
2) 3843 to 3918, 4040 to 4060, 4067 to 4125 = 0.7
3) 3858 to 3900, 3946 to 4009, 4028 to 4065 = 1.7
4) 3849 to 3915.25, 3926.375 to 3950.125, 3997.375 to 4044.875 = 2.4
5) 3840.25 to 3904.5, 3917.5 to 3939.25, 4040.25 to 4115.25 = 2.3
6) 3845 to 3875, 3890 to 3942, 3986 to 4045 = 3.5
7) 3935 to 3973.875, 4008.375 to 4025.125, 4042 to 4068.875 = -0.6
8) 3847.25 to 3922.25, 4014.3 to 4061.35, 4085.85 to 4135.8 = 1.3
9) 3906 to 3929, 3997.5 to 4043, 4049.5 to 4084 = -0.1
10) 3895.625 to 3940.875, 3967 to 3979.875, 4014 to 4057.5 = 1.0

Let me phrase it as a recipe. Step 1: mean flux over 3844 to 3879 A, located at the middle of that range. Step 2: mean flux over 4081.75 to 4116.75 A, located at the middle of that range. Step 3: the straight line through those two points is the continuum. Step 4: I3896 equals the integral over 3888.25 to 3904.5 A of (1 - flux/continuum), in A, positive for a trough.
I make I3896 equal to 0.5 A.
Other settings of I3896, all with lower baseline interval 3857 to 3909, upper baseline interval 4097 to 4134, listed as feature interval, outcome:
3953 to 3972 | 1.6 A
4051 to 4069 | 0.5 A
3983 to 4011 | 0.3 A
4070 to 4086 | 0.1 A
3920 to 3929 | 0.5 A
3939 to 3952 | 0.6 A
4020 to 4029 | 0.1 A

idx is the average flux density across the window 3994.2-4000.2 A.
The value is 5.45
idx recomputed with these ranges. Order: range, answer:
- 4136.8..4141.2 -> 5.4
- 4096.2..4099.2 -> 5.51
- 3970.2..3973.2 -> 4.67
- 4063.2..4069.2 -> 5.54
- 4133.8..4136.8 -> 5.54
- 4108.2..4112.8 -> 5.9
